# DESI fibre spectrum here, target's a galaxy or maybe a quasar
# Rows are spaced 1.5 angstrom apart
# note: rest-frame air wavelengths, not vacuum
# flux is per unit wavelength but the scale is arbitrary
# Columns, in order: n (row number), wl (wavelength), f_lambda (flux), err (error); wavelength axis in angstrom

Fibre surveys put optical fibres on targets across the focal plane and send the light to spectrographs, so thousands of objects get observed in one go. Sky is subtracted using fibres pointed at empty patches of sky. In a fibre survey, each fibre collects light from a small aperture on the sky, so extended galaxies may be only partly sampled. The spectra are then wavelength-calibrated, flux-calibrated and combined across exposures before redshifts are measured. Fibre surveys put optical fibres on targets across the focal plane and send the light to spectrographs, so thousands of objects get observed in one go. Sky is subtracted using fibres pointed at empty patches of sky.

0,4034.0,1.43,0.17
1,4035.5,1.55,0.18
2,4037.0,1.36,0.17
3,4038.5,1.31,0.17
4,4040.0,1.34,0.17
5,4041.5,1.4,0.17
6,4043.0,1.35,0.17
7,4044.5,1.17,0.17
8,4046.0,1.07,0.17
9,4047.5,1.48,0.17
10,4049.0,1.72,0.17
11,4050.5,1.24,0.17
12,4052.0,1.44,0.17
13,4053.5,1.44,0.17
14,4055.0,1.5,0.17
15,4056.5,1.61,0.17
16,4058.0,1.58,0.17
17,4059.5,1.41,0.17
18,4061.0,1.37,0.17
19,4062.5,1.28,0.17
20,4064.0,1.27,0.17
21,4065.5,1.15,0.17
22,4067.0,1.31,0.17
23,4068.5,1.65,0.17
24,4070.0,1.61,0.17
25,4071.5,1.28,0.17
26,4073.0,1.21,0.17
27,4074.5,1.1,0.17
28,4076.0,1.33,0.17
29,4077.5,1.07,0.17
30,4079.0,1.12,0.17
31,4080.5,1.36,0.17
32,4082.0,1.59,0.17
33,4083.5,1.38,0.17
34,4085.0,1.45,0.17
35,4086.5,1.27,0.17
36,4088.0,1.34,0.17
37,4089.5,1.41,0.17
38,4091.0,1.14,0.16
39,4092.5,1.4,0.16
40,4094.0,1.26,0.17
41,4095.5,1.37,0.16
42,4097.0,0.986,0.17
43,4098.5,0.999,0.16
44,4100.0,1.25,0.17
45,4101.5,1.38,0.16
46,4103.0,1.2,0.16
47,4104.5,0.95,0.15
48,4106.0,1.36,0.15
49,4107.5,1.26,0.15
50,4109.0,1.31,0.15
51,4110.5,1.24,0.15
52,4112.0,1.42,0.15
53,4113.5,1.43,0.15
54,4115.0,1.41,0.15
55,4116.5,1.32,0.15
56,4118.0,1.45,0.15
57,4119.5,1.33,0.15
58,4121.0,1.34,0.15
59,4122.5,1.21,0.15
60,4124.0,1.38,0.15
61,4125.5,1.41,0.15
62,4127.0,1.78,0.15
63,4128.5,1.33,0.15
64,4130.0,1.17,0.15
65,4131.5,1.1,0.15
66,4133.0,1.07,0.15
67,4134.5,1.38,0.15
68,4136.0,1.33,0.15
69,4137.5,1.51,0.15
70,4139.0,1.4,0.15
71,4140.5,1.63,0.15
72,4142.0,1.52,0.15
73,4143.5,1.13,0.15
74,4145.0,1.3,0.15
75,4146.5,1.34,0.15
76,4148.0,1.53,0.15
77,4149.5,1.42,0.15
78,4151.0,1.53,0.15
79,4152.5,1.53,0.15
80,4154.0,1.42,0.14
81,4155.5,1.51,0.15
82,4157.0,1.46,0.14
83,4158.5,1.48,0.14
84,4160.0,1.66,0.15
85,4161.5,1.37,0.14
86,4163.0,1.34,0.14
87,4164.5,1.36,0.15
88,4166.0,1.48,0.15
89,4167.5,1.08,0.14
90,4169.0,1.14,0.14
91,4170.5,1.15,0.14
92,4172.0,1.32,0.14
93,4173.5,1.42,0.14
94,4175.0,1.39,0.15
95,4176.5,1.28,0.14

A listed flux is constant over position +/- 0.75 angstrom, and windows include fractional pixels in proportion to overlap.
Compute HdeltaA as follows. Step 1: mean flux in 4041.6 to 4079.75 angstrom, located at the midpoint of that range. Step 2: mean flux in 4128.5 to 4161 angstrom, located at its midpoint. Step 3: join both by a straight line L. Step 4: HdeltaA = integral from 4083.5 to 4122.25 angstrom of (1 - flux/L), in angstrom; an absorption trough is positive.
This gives 2.4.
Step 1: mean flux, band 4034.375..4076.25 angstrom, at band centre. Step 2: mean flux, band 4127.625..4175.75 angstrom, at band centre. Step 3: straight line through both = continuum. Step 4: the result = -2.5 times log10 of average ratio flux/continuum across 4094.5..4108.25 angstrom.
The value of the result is 0.15 mag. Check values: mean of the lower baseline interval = 1.38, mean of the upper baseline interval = 1.37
